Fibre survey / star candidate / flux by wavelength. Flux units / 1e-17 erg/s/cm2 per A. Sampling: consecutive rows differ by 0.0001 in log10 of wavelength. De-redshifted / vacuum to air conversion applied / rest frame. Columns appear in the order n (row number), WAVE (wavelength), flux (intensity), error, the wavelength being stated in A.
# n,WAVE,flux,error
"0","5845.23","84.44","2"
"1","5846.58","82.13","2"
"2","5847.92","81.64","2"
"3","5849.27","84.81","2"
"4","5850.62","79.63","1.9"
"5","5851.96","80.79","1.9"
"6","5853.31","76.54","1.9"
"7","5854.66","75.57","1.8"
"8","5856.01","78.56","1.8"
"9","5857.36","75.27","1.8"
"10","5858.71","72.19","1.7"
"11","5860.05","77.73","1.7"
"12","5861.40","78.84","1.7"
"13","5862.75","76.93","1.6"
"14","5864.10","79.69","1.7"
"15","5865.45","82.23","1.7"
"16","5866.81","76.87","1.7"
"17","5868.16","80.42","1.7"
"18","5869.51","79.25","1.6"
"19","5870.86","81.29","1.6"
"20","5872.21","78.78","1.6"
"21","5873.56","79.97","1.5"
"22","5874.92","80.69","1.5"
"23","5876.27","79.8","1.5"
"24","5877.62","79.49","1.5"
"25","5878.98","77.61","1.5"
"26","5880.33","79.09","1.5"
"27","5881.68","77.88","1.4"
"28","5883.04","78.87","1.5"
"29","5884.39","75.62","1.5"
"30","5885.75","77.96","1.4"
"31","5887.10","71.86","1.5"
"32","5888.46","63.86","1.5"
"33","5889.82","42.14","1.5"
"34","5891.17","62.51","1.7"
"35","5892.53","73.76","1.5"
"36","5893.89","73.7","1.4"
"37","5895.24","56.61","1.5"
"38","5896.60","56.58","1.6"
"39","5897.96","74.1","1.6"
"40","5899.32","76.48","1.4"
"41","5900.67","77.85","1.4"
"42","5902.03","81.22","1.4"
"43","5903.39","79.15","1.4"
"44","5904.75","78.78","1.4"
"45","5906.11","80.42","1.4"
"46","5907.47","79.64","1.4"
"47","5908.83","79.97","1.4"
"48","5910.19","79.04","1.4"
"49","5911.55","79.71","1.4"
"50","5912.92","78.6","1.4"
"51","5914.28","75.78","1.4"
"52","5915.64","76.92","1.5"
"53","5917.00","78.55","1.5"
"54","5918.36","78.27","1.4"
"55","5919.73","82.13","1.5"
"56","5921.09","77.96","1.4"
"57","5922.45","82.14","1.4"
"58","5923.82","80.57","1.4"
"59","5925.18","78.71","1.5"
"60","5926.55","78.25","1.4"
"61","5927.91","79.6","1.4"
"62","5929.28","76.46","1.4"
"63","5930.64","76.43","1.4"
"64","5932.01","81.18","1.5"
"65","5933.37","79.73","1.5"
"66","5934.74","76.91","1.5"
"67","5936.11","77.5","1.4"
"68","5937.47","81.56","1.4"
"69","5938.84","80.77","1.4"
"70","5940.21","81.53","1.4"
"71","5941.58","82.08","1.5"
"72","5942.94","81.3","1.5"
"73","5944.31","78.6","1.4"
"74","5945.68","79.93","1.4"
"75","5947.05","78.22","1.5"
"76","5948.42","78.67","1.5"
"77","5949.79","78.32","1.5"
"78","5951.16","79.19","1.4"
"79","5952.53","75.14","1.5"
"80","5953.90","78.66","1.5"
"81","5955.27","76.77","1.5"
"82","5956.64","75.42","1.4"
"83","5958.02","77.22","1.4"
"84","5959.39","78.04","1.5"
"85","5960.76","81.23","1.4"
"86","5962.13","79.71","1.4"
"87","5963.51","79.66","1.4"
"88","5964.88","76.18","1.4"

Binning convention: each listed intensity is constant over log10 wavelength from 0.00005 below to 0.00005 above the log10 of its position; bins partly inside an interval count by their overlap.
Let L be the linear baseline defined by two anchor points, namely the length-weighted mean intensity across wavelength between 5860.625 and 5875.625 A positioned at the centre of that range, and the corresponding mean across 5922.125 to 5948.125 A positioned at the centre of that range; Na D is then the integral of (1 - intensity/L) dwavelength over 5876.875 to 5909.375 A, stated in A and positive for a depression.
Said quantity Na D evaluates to 2.6 A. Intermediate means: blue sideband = 79.5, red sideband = 79.5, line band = 73.1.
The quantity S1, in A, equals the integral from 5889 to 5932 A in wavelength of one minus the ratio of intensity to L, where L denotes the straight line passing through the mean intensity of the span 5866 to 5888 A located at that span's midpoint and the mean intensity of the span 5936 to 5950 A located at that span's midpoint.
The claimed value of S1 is 2.1 A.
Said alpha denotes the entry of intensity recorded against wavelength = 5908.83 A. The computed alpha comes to 79.97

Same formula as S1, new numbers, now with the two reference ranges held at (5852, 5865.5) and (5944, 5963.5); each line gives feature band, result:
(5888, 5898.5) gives 2.01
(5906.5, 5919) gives -0.11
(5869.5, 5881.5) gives -0.32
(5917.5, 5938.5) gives -0.32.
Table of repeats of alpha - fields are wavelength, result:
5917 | 78.55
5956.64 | 75.42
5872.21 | 78.78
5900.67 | 77.85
